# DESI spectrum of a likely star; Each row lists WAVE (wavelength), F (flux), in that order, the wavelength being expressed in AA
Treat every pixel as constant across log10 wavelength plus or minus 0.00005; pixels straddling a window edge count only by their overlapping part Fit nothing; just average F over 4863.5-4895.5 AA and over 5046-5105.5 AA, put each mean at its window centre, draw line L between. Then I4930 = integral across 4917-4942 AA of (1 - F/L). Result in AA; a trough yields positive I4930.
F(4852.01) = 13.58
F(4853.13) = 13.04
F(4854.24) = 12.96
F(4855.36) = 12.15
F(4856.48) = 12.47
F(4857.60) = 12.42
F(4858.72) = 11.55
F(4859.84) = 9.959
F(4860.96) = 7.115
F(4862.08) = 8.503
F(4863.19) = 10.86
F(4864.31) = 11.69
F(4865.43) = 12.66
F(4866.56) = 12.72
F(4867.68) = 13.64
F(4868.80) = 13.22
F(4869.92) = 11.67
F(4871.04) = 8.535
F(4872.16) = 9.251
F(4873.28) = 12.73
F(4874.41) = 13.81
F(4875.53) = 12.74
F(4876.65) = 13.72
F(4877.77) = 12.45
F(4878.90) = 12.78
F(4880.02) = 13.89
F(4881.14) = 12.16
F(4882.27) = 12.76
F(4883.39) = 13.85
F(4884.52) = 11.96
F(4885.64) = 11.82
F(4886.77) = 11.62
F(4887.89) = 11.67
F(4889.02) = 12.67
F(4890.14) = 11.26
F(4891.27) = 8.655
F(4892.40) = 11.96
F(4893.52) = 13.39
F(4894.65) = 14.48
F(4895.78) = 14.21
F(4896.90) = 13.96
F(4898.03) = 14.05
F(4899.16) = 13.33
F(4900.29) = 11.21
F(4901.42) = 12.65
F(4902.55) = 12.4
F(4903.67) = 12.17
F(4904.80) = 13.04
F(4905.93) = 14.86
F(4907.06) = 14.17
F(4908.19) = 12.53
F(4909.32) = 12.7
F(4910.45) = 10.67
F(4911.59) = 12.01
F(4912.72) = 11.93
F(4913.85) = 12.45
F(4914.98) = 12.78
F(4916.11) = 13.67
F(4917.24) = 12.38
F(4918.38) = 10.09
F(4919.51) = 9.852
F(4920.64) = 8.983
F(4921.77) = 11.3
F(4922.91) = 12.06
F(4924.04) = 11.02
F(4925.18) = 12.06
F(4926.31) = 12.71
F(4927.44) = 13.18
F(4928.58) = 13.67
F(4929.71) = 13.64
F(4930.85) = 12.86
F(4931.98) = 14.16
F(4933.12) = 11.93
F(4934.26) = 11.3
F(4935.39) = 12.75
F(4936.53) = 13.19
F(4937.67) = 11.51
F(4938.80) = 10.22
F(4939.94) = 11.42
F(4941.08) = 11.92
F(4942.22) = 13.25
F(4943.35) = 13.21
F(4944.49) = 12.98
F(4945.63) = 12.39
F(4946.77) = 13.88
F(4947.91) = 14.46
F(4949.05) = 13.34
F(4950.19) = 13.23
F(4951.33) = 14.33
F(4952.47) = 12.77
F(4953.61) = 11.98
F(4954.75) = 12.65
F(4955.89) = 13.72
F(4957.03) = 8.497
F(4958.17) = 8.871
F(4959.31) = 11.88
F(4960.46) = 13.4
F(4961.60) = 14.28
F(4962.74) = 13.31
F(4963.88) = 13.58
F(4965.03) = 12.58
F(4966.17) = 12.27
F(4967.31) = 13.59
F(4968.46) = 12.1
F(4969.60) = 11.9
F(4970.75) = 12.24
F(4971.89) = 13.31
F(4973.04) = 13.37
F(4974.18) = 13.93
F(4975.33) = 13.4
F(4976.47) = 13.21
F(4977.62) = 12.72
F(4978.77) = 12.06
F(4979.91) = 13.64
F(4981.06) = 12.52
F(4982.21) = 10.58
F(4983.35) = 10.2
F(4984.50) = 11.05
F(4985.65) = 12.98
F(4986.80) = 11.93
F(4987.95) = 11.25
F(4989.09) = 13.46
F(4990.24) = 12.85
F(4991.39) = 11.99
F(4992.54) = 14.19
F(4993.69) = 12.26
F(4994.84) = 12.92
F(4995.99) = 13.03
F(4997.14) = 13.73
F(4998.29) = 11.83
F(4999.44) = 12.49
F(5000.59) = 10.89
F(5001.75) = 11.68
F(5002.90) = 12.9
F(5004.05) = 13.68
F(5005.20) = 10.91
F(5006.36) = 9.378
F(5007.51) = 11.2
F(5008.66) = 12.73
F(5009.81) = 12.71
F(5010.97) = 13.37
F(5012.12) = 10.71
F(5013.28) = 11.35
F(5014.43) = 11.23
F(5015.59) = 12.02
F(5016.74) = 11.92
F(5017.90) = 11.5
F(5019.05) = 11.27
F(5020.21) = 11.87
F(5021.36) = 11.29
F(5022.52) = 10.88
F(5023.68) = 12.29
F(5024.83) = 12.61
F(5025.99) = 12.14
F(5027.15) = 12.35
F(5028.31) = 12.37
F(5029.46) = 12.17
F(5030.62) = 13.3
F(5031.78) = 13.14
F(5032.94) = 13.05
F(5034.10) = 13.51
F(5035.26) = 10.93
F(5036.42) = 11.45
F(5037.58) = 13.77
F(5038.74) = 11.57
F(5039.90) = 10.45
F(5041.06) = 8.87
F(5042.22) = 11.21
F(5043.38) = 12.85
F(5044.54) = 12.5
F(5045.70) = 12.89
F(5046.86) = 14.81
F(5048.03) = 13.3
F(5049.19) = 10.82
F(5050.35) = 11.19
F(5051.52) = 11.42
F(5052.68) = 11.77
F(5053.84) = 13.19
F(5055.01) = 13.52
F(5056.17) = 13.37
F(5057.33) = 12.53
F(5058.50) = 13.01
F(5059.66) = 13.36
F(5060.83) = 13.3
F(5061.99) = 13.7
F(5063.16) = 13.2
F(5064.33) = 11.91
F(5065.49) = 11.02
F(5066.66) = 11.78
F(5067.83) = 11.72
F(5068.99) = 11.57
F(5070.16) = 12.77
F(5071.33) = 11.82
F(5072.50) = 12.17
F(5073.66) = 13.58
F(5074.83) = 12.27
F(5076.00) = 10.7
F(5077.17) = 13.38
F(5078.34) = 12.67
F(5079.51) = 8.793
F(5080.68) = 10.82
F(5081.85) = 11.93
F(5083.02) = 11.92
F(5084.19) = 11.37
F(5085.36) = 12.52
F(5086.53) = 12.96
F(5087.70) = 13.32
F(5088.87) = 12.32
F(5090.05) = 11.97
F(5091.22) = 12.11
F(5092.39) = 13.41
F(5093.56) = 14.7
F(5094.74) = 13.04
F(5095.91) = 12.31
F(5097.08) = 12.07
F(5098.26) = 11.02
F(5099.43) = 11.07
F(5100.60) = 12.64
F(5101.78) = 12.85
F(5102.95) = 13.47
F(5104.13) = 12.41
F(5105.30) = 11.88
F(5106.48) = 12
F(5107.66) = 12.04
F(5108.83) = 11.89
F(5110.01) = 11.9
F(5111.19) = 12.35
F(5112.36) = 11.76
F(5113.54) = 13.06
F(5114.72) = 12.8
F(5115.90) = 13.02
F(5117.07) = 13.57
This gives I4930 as 0.76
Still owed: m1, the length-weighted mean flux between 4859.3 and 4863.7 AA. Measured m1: 9.1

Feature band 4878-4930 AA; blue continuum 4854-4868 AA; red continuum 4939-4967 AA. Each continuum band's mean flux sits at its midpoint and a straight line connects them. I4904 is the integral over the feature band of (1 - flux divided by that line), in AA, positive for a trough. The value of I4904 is -1.9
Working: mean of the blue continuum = 11.4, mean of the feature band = 12.4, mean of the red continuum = 12.7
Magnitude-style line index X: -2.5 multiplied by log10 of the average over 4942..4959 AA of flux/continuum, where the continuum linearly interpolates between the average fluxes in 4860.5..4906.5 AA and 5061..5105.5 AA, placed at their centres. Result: -0.03 mag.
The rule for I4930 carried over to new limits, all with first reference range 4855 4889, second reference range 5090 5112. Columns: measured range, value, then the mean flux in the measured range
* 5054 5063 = -0.7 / 13.2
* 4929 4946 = -0.6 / 12.5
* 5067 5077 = 0.2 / 12.1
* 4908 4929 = 0.2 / 11.9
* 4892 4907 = -1.6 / 13.3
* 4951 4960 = 0.2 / 11.8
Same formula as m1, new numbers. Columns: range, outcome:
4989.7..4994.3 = 12.8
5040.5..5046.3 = 11.7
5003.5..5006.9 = 11.3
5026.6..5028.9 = 12.4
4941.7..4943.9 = 13.3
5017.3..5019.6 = 11.4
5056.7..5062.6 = 13.2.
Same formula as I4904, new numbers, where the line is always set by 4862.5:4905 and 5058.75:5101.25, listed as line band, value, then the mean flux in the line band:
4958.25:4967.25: -0.4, 12.8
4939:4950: -0.5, 12.9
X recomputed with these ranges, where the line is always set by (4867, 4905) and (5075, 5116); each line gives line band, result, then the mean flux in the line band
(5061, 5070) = 0.00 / 12.2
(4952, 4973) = 0.00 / 12.4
